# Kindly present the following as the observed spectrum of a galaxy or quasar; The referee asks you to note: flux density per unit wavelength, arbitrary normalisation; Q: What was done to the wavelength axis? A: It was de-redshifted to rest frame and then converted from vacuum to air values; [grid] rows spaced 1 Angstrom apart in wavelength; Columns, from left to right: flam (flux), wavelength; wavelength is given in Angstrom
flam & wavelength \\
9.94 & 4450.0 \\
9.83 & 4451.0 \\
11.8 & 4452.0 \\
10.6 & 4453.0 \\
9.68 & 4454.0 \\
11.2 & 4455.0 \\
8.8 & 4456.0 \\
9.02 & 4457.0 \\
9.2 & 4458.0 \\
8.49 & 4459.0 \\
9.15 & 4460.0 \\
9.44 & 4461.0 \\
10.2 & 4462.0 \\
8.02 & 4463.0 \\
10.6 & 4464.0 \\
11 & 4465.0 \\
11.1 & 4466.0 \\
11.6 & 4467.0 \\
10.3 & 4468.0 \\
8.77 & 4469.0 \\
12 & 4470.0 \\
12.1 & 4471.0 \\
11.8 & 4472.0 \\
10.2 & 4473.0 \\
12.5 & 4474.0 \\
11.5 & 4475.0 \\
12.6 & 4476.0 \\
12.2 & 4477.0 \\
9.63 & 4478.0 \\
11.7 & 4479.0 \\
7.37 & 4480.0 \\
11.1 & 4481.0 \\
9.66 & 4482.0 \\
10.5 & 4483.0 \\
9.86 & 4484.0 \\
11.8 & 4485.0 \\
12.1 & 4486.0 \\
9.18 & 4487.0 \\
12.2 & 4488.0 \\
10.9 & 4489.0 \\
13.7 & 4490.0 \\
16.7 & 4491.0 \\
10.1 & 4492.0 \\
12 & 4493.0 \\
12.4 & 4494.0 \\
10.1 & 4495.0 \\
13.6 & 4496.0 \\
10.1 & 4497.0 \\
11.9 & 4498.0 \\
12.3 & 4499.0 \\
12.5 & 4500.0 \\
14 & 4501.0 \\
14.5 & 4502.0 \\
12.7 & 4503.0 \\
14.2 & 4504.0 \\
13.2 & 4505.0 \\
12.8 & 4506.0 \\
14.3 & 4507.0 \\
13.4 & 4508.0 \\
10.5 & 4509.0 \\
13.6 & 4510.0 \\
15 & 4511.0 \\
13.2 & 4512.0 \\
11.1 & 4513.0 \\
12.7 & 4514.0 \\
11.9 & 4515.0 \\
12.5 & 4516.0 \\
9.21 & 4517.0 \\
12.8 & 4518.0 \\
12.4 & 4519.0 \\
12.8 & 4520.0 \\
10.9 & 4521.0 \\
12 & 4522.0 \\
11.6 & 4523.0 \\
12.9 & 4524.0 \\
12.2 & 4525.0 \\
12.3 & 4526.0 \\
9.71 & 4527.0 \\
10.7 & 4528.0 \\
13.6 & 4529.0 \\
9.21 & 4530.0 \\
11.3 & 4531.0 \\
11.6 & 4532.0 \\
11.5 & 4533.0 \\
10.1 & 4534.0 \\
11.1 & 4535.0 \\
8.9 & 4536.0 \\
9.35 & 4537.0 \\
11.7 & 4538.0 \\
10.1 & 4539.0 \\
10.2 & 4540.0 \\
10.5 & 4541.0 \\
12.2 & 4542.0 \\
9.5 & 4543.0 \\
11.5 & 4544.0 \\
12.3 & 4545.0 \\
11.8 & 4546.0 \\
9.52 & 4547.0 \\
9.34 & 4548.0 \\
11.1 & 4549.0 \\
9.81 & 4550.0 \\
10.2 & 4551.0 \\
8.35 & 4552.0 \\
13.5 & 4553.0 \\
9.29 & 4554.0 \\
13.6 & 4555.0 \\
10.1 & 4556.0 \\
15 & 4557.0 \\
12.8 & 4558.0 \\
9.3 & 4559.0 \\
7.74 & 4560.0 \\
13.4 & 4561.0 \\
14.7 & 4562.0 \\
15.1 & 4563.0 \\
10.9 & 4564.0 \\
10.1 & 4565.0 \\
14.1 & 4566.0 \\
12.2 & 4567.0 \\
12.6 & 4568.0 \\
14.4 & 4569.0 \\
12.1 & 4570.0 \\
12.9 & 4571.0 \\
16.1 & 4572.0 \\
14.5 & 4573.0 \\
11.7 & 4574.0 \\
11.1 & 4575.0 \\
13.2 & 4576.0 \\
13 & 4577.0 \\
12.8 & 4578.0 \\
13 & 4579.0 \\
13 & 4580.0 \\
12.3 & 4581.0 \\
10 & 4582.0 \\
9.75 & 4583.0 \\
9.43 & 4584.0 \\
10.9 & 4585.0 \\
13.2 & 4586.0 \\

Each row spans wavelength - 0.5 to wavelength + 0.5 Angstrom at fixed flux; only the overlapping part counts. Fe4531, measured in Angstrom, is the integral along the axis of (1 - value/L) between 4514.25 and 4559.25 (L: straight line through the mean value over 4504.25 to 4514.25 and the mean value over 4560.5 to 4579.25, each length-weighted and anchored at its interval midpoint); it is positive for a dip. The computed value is 6.4 Angstrom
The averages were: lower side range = 13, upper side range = 13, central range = 11.2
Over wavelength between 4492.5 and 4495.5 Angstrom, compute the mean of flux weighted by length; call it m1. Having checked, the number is 11.5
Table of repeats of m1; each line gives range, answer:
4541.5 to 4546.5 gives 11.5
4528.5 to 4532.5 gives 11.4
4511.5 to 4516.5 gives 12.3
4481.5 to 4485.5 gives 10.5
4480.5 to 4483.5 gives 10.4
